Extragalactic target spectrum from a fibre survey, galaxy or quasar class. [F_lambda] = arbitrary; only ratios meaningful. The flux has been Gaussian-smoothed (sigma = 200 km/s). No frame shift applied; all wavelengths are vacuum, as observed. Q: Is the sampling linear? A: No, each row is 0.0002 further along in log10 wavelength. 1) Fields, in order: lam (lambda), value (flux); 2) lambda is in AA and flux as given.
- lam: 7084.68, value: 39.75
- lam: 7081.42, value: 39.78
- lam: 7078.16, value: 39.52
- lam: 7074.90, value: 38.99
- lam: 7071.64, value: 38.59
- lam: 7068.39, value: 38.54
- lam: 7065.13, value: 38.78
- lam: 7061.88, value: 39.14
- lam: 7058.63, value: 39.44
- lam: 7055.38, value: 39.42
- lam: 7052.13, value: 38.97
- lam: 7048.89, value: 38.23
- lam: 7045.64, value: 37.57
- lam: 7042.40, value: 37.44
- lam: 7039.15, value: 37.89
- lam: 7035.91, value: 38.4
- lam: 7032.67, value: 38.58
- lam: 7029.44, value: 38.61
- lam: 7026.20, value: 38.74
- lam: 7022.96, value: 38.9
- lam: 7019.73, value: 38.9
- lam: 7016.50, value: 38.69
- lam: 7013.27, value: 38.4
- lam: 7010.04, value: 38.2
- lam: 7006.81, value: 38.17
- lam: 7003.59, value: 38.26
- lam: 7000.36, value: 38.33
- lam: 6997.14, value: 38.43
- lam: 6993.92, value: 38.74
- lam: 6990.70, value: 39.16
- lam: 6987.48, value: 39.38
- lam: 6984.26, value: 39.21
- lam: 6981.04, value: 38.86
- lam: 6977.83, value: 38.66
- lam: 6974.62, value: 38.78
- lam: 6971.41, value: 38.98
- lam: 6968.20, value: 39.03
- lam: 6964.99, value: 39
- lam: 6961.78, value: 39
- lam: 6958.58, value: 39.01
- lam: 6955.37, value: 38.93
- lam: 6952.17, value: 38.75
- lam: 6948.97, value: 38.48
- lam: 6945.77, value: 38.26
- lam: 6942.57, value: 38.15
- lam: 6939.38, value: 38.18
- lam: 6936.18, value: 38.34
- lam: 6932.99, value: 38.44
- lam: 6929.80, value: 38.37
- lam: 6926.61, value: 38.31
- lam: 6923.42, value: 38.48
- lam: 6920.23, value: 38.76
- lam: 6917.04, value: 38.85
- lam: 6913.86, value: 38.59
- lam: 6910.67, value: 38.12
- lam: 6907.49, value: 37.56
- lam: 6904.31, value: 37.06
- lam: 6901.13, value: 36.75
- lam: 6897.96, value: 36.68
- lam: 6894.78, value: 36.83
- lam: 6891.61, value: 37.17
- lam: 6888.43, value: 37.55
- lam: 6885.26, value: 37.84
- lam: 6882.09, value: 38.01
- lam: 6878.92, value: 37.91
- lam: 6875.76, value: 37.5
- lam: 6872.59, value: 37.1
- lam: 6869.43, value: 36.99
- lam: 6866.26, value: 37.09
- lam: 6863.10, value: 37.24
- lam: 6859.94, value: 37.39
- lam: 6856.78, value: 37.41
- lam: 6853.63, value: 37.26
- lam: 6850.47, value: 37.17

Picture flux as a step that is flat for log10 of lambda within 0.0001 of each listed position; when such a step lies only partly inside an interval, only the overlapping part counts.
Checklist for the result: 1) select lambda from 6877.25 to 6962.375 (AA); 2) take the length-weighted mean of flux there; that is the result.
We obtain 38.1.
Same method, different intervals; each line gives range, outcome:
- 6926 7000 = 38.7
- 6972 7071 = 38.6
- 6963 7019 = 38.7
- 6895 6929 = 37.9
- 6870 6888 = 37.6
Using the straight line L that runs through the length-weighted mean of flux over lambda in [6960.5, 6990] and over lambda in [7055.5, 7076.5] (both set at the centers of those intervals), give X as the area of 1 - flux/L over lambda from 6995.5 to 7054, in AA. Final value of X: 0.9 AA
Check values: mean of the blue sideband 39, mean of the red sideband 39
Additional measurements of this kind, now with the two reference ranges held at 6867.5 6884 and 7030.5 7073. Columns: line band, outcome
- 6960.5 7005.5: -0.8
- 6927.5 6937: -0.1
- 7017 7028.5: -0.1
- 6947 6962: -0.3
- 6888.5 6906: 0.3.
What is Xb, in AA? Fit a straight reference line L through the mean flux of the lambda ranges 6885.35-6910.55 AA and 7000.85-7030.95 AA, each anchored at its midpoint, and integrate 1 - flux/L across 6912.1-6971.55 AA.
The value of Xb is -1.5 AA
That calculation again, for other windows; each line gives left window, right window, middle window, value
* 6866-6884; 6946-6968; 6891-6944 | 0.3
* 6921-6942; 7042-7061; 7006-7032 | 0.0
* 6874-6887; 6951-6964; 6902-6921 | 0.1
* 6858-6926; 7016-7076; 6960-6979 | -0.4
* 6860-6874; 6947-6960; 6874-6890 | -0.1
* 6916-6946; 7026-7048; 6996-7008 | 0.0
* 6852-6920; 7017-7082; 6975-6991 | -0.3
